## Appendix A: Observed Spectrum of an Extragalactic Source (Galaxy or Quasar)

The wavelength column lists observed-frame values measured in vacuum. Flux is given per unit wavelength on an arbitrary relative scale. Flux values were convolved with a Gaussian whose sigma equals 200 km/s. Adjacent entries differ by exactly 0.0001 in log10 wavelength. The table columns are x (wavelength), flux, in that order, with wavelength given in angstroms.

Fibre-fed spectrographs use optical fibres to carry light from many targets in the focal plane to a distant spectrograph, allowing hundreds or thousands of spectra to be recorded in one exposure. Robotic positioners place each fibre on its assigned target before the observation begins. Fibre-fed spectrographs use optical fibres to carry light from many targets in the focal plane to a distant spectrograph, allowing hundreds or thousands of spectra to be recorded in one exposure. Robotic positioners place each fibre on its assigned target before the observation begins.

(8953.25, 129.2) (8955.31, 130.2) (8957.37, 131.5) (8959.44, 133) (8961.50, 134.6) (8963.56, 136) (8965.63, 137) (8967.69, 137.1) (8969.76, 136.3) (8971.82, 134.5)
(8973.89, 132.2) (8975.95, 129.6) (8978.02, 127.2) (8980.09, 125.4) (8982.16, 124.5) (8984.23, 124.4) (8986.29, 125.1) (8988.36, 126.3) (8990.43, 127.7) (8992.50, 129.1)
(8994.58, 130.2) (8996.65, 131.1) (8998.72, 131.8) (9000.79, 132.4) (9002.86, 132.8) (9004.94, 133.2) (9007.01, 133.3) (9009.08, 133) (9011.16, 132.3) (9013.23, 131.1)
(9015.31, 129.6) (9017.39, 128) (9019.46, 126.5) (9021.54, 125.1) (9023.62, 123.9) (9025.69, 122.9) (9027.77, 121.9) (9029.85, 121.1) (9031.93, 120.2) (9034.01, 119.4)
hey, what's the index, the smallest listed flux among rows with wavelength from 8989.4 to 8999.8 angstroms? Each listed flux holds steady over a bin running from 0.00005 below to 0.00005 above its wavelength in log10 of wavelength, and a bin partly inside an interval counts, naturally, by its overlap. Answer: 127.7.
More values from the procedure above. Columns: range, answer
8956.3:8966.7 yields 131.5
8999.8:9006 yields 132.4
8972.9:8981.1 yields 125.4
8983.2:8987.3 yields 124.4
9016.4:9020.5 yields 126.5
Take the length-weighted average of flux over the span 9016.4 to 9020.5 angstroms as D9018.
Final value 127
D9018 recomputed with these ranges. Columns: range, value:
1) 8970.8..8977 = 132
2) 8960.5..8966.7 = 136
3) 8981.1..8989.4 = 125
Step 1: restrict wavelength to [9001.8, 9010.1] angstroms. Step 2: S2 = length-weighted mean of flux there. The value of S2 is 133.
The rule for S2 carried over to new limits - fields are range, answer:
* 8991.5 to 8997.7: 130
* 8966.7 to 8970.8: 137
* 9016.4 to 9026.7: 125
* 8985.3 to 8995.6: 128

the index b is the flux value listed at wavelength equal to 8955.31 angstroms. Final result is 130.2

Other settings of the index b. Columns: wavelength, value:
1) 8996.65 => 131.1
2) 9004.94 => 133.2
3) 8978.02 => 127.2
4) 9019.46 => 126.5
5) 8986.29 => 125.1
